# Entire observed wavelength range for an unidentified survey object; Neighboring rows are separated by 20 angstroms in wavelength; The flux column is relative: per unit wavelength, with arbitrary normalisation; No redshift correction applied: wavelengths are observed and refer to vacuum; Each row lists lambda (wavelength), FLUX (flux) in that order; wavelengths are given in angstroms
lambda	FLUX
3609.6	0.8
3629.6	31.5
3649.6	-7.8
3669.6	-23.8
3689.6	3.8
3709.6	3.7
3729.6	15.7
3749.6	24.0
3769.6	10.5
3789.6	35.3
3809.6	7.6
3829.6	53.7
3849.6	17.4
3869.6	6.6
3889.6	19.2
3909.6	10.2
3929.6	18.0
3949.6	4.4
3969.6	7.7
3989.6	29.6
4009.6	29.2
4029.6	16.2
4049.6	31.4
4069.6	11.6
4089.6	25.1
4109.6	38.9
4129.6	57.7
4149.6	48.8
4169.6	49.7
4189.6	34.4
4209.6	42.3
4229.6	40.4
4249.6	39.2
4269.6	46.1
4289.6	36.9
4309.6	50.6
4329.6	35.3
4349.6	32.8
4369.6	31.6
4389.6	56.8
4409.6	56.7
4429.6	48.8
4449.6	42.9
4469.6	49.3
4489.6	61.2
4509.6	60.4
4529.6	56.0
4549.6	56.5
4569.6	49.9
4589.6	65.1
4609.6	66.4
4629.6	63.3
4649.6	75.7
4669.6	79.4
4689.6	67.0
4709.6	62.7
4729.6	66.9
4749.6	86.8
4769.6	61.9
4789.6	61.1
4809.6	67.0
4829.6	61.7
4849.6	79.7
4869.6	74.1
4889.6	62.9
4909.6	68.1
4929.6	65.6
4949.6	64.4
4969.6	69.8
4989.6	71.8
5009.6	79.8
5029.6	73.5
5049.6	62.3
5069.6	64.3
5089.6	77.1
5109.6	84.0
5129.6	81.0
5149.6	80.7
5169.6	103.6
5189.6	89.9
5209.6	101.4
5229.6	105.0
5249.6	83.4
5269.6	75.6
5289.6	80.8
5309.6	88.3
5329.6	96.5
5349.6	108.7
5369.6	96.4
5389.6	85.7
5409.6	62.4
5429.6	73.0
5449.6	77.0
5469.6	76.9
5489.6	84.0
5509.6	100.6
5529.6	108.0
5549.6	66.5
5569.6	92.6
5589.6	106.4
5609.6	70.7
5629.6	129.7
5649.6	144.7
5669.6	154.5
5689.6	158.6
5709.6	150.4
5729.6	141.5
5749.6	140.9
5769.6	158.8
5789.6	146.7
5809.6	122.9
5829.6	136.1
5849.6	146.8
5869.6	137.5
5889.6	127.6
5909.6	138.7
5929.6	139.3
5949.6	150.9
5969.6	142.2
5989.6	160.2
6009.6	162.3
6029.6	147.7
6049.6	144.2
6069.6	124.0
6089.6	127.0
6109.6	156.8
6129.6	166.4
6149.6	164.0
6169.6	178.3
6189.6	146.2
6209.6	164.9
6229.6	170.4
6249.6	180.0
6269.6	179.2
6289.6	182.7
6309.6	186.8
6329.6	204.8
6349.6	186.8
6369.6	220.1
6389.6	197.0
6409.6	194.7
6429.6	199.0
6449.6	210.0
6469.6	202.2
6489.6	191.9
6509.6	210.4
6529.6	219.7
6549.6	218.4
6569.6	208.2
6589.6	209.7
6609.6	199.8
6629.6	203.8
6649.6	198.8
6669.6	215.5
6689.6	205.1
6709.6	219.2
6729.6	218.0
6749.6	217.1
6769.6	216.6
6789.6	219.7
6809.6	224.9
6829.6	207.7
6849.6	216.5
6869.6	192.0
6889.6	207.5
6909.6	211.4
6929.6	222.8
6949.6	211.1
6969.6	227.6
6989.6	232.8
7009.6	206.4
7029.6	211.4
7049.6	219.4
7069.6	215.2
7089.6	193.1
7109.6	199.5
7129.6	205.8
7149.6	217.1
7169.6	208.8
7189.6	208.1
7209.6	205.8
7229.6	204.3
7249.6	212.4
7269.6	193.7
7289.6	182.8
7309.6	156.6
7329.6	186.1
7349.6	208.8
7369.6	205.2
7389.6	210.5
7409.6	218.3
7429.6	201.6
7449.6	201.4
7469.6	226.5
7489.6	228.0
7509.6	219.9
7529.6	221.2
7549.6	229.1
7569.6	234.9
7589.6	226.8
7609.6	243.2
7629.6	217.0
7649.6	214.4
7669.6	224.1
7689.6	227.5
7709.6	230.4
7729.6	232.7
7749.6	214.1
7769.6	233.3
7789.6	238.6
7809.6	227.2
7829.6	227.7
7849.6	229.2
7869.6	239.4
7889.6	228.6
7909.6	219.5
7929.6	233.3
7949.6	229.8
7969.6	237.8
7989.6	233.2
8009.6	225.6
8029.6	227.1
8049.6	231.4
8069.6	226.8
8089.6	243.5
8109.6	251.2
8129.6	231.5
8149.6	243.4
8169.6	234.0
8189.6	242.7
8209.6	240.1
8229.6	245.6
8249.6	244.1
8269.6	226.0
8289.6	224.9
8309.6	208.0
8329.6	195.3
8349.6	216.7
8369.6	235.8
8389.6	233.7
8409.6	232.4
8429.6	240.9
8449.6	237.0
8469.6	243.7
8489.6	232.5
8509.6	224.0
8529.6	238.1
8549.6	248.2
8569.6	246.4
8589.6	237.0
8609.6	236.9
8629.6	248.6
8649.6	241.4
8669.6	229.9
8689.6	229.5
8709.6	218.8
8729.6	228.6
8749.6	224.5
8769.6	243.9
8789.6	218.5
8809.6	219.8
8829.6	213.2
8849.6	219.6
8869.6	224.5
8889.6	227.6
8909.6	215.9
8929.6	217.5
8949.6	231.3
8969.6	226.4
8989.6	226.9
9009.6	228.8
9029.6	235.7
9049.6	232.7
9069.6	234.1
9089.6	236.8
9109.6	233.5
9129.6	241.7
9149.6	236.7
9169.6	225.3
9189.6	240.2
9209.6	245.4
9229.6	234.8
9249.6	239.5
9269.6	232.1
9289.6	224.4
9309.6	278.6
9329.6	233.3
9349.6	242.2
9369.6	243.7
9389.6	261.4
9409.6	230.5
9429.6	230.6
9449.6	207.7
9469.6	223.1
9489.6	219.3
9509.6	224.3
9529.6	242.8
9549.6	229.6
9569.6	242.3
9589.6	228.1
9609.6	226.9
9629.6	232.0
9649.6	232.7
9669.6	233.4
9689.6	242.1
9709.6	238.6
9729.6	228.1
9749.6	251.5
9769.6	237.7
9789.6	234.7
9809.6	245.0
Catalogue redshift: 0.41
